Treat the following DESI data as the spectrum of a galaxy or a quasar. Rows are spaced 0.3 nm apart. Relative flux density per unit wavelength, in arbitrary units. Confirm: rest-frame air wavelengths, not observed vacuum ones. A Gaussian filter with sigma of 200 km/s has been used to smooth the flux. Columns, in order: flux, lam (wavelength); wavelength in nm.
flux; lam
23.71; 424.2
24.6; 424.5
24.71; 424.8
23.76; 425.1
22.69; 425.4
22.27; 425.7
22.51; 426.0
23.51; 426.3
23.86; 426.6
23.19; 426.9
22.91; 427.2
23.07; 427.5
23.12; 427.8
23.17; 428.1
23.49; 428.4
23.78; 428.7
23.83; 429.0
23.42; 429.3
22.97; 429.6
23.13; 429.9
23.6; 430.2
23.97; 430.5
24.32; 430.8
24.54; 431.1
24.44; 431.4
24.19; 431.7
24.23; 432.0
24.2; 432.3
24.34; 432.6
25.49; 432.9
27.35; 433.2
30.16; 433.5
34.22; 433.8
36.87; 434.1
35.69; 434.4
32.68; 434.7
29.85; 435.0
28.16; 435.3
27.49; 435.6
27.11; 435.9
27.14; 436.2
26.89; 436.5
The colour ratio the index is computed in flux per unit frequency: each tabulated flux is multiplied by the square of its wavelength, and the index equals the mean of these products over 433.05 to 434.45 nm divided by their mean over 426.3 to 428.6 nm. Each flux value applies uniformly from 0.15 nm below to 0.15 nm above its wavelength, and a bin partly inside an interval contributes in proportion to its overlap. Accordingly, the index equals 1.44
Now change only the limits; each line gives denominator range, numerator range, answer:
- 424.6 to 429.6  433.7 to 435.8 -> 1.42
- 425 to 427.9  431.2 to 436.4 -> 1.27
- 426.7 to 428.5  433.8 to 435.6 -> 1.44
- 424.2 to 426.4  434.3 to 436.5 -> 1.31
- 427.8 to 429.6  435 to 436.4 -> 1.22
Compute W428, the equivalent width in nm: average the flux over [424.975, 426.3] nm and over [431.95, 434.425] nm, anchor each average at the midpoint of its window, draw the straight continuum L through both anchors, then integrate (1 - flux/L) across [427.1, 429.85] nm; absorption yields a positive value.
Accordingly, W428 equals 0.20 nm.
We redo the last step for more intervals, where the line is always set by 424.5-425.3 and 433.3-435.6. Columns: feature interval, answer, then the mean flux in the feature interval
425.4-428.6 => 0.35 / 23.1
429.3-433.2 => 0.69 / 24.2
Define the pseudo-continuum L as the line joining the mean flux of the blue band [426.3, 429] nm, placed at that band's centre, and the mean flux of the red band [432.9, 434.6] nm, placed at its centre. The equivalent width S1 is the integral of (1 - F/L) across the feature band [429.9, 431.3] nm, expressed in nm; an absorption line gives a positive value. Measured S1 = 0.18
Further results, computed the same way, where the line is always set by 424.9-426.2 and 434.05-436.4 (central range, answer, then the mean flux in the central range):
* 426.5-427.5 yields 0.03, 23.3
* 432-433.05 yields 0.13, 24.6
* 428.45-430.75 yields 0.21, 23.6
